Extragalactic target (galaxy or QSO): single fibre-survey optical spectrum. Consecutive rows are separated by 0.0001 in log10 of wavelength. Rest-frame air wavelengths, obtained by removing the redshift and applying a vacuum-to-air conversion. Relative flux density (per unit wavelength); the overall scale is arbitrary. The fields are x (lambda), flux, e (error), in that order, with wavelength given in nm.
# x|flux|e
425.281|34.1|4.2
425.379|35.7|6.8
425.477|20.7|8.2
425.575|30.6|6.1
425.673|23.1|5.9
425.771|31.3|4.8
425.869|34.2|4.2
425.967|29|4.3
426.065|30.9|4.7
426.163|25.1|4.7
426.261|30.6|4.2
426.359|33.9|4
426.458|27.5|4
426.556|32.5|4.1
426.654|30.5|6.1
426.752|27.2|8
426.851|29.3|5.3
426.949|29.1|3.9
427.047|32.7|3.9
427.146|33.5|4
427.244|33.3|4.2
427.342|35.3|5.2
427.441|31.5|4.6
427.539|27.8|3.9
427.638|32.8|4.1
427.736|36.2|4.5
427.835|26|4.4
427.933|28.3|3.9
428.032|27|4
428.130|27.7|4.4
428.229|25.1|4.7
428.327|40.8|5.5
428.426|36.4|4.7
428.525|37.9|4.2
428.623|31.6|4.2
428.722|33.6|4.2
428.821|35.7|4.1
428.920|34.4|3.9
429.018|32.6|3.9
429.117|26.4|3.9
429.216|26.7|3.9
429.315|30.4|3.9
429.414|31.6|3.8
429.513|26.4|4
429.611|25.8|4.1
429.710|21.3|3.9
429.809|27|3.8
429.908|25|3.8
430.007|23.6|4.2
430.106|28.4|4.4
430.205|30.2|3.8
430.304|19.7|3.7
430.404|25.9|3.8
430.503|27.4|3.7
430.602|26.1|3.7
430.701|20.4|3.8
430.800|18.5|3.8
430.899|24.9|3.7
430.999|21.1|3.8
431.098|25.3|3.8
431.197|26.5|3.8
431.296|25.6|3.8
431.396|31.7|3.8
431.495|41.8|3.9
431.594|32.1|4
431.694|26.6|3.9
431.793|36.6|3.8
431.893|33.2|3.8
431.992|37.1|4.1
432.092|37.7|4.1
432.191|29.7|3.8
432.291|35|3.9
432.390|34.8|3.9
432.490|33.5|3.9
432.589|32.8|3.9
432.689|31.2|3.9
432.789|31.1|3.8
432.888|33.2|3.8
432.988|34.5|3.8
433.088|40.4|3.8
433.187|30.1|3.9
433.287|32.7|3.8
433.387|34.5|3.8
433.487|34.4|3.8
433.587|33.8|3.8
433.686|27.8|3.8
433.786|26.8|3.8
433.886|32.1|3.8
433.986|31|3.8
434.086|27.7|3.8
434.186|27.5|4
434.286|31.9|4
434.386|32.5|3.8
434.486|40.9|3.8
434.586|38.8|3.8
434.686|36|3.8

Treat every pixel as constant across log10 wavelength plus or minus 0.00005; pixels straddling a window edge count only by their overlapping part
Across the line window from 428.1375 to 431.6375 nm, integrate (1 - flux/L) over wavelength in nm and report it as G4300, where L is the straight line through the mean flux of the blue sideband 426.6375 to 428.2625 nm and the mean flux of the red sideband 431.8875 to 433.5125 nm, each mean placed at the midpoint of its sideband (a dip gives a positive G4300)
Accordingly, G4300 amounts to 0.37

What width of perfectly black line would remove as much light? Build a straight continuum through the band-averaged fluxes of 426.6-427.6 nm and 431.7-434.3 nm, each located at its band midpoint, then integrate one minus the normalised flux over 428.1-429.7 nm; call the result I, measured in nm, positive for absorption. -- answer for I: 0.01 nm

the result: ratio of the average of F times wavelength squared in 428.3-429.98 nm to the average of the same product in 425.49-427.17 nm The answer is 1.04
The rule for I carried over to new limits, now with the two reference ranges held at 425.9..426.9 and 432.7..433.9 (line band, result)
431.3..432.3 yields -0.05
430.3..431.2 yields 0.23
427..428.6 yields -0.09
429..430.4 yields 0.20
